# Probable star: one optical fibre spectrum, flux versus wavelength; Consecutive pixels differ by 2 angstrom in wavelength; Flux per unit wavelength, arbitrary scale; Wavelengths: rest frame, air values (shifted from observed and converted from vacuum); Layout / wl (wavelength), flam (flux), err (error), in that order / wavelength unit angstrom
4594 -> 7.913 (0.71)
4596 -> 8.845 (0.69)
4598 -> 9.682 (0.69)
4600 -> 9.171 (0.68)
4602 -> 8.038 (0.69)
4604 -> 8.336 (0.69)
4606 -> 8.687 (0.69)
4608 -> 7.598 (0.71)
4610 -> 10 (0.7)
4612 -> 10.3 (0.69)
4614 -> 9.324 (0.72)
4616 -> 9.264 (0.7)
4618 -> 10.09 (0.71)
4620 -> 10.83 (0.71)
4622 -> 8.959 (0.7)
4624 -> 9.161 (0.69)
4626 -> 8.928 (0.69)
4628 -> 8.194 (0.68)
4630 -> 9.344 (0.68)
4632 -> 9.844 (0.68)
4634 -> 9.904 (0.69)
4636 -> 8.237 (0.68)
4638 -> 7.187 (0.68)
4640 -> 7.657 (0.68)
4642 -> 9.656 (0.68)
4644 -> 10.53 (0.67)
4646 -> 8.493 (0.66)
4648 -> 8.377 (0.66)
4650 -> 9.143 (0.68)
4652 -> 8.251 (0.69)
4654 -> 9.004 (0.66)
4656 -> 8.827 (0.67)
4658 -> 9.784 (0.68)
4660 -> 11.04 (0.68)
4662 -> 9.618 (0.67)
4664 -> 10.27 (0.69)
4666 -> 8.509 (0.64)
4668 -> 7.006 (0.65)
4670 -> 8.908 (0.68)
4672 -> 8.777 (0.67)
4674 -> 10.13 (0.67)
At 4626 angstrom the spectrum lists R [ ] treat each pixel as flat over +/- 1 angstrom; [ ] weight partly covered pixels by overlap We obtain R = 8.928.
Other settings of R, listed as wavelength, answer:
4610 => 10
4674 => 10.13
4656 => 8.827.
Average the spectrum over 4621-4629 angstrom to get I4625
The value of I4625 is 8.81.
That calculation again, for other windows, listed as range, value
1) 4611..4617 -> 9.63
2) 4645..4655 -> 8.65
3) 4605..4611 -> 8.76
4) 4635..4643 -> 8.18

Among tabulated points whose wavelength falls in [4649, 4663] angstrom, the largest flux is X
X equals 11.04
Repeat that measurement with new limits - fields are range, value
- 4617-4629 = 10.83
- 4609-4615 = 10.3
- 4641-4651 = 10.53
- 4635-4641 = 8.237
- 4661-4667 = 10.27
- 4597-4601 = 9.682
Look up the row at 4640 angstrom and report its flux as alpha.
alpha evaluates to 7.657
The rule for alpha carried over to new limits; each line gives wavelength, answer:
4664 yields 10.27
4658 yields 9.784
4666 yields 8.509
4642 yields 9.656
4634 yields 9.904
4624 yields 9.161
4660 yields 11.04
